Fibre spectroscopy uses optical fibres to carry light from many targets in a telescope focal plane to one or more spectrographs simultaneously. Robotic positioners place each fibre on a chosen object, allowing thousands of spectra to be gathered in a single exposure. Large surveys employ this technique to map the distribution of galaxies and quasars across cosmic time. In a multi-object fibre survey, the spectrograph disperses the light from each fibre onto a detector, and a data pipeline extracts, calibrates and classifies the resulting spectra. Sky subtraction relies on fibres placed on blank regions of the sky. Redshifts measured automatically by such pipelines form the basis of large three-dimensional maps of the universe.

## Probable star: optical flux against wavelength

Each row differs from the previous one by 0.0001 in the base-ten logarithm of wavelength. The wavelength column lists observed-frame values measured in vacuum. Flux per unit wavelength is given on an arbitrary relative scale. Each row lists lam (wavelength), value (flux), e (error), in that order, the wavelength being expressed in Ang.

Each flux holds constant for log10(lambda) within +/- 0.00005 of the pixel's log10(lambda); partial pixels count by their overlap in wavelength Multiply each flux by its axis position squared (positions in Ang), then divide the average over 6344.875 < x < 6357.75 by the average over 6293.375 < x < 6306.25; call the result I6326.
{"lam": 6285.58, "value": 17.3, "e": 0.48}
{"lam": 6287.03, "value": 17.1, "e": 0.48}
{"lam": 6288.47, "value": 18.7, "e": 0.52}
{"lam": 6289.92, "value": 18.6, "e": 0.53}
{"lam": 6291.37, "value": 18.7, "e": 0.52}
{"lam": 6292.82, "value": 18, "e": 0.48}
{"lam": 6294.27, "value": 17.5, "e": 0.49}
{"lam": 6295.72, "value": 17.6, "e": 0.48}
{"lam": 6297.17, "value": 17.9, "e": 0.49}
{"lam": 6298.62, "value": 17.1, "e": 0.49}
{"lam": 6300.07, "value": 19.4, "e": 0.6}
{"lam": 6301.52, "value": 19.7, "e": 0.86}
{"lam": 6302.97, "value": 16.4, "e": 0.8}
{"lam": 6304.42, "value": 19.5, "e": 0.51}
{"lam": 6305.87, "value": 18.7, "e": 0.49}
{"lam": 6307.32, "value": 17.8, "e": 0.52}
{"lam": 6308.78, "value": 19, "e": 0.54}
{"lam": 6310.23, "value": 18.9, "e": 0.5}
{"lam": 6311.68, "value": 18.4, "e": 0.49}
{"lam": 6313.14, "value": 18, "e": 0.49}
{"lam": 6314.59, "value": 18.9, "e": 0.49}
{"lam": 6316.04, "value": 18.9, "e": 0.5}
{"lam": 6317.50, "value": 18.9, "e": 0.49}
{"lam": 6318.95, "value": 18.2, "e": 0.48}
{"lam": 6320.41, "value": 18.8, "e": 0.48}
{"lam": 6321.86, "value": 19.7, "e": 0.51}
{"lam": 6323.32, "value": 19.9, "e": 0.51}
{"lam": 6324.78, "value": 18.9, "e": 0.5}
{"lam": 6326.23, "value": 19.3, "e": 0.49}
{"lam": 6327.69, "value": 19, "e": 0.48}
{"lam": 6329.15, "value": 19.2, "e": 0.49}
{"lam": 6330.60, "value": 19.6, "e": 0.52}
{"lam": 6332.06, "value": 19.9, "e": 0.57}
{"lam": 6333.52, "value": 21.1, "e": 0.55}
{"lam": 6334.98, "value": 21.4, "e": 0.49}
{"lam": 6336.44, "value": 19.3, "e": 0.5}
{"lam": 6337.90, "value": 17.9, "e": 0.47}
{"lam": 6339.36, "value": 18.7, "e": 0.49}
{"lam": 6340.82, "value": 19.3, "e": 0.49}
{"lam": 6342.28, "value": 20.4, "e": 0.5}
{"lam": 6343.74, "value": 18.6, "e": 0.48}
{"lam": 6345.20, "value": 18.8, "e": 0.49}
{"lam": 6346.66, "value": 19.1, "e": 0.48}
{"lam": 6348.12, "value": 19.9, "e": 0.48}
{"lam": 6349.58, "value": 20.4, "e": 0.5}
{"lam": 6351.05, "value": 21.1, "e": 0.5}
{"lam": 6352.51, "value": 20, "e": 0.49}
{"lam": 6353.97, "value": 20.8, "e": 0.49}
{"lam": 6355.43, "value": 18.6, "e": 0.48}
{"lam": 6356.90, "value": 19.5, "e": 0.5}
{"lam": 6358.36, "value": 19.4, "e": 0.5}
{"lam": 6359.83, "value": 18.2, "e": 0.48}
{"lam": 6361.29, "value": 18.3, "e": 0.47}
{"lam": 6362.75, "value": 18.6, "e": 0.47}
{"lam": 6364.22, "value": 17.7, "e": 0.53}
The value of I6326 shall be 1.1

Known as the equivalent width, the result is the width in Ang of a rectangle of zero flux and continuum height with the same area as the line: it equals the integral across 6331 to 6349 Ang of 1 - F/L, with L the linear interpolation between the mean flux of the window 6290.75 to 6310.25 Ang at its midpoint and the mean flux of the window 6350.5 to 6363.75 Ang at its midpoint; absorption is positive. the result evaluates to -0.5 Ang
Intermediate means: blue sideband 18.3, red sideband 19.3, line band 19.5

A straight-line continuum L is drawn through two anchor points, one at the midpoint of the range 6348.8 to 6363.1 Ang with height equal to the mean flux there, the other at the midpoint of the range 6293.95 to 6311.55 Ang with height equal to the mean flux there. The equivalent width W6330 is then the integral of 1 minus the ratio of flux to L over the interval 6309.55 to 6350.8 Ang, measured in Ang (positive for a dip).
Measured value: -0.8 Ang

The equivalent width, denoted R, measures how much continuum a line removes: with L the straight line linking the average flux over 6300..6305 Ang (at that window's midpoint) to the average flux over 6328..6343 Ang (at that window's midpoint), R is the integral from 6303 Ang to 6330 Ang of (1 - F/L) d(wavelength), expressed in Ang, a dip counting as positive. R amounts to 0.4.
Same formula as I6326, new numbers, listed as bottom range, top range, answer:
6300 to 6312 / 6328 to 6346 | 1.06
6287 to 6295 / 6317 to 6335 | 1.08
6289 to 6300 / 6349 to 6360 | 1.12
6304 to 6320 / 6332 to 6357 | 1.07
